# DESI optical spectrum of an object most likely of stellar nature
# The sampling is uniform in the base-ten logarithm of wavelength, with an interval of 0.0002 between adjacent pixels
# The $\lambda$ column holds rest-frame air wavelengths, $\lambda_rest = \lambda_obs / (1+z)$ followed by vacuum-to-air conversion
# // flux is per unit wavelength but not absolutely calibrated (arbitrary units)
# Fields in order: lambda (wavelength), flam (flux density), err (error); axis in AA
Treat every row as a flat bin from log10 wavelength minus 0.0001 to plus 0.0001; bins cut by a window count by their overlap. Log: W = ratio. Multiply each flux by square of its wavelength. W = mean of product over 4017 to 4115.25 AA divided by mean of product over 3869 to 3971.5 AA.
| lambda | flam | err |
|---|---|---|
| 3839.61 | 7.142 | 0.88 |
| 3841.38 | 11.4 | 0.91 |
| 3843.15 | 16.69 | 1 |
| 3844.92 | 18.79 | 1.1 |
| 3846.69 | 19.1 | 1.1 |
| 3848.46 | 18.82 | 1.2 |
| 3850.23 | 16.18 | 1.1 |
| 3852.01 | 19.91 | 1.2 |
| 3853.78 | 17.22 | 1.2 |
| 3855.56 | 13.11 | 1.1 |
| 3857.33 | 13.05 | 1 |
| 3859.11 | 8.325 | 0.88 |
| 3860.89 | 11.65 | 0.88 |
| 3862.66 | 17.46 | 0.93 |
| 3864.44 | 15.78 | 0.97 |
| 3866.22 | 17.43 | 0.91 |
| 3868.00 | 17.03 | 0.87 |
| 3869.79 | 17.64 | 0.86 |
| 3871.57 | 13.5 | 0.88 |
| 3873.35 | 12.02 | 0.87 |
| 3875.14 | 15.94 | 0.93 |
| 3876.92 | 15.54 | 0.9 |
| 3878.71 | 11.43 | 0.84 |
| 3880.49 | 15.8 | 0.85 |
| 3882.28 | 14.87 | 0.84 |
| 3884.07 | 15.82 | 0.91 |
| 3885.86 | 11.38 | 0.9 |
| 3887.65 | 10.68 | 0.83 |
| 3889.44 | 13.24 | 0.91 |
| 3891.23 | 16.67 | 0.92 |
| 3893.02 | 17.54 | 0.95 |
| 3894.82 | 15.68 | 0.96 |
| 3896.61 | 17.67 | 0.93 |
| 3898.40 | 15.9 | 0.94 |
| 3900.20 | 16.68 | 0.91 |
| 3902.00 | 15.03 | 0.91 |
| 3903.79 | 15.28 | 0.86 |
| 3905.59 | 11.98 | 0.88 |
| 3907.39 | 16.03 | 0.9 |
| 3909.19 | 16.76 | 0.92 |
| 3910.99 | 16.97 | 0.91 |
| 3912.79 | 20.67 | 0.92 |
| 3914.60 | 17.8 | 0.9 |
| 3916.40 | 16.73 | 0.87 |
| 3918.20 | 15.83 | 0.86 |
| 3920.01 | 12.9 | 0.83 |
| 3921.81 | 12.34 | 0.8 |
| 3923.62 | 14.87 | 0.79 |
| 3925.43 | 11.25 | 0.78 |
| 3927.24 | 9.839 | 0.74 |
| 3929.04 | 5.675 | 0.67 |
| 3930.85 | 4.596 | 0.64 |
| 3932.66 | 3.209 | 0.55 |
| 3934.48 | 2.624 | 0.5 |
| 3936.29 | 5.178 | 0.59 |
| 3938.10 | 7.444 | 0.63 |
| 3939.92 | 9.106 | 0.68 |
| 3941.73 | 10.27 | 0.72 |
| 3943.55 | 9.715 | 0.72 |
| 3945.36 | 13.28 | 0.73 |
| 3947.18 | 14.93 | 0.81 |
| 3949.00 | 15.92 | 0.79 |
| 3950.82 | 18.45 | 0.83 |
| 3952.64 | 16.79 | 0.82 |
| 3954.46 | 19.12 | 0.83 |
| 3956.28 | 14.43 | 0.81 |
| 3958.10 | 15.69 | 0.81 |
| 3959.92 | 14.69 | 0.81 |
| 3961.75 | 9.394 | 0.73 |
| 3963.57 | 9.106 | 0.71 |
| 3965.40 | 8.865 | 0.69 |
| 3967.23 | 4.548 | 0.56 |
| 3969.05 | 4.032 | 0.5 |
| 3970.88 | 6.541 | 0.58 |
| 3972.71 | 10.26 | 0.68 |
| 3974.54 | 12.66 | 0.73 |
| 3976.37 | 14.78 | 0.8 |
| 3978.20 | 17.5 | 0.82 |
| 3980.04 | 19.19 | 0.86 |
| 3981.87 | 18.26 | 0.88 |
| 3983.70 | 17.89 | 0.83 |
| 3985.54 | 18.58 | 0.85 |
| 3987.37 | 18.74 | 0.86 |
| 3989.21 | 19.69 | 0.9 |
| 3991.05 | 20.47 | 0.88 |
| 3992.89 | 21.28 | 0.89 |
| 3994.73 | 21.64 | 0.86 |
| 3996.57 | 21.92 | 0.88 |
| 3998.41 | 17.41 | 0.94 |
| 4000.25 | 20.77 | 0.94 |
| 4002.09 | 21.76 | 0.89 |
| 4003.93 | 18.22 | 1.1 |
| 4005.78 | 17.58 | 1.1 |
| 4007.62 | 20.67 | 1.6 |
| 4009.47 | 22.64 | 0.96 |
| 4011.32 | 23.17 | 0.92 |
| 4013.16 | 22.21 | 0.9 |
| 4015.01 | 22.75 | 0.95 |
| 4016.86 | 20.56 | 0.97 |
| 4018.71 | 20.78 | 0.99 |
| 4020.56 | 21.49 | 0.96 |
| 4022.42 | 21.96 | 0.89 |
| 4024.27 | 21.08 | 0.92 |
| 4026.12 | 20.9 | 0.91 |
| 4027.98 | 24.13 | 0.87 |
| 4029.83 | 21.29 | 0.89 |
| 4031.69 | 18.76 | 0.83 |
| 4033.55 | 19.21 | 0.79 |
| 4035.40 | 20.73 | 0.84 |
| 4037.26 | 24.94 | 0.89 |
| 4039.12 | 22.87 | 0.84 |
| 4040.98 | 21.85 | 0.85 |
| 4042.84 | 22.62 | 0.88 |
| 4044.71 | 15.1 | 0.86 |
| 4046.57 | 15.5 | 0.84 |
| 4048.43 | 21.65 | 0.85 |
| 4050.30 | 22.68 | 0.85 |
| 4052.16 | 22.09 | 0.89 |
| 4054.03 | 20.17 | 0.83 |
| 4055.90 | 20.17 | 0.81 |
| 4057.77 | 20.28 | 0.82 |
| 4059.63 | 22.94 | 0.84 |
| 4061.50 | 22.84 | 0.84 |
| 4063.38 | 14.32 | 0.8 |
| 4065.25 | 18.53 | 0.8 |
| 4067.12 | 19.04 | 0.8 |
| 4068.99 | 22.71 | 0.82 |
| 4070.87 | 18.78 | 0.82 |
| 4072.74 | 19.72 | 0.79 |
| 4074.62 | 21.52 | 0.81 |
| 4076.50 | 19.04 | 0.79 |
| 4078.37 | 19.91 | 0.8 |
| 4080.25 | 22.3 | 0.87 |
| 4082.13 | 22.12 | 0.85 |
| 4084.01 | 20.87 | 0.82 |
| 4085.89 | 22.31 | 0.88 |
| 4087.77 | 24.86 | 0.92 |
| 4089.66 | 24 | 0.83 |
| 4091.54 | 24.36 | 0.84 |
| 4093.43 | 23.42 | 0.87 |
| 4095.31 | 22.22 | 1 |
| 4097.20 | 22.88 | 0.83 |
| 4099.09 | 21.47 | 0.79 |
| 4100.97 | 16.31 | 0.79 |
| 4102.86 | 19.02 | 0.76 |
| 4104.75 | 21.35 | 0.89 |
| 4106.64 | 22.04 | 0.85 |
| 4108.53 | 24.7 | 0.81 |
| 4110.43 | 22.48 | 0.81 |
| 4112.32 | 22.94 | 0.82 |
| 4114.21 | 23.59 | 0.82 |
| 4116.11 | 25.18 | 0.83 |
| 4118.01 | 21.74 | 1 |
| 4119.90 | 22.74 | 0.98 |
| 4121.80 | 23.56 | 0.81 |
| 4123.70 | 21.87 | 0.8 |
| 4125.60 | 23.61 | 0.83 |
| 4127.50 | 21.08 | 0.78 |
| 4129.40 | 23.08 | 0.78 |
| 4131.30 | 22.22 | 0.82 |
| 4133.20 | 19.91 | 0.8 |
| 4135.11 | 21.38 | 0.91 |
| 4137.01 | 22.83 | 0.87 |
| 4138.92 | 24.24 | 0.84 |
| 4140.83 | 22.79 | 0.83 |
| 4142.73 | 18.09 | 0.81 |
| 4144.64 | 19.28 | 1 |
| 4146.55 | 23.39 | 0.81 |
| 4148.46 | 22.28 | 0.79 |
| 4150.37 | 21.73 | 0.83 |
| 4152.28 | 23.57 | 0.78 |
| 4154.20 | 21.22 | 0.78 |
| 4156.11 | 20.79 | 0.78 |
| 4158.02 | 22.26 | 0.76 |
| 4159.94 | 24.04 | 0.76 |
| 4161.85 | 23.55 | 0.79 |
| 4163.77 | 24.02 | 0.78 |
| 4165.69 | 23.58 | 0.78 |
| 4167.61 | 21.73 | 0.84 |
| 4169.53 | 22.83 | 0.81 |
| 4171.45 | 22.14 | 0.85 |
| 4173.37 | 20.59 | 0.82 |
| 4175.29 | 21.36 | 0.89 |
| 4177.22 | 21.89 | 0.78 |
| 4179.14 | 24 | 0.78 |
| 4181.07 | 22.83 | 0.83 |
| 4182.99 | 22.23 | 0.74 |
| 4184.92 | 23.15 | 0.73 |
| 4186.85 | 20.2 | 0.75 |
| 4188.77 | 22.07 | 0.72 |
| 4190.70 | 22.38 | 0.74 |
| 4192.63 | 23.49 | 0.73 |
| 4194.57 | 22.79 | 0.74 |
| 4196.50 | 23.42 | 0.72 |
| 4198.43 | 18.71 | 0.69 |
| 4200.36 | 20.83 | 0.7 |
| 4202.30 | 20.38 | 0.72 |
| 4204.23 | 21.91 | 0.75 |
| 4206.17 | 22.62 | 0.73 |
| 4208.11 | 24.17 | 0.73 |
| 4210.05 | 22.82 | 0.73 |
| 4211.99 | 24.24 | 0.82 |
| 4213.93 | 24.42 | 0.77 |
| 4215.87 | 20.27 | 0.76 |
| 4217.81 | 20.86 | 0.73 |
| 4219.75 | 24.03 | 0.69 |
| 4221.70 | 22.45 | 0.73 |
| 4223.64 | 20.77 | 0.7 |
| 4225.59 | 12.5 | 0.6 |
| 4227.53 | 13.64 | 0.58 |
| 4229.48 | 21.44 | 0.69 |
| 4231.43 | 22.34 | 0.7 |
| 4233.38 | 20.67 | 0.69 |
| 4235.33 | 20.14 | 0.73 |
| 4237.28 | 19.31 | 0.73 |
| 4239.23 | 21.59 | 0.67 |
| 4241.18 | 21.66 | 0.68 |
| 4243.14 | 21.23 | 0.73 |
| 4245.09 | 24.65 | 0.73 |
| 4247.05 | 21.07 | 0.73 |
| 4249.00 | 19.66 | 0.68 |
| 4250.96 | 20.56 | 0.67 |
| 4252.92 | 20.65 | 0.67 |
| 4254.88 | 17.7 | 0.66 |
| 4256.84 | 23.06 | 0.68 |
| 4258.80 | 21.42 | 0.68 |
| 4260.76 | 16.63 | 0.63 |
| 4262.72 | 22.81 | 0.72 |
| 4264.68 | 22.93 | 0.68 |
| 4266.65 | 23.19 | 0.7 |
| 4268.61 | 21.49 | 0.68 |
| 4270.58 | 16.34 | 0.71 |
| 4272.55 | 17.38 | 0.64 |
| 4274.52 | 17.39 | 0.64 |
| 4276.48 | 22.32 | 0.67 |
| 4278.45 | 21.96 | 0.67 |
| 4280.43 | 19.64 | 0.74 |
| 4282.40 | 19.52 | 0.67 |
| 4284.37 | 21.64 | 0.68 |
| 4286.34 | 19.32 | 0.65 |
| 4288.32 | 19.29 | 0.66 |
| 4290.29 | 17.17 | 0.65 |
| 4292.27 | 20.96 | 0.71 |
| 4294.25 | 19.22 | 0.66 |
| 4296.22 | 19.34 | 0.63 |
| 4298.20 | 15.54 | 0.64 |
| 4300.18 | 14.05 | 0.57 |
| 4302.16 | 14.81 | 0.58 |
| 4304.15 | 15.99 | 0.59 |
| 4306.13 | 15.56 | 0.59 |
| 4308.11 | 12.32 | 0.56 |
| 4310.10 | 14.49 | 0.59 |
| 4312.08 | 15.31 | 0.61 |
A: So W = 1.77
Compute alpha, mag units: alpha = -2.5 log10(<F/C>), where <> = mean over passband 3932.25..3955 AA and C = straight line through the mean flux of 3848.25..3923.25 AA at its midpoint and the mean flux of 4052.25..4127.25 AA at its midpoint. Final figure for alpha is 0.45 mag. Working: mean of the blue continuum 15.3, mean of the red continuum 21.6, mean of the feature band 11.3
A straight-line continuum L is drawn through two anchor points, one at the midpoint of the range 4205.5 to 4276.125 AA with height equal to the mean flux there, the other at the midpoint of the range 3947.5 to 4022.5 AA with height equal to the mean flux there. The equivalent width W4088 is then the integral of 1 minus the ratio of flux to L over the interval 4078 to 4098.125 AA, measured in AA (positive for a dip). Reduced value -4.5 AA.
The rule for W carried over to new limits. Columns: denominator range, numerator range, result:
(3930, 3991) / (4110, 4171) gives 1.97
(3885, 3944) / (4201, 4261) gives 1.94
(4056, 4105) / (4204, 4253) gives 1.08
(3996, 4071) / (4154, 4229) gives 1.14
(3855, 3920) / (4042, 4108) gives 1.52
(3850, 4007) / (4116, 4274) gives 1.71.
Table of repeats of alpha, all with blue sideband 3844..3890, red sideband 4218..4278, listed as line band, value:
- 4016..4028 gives -0.23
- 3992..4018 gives -0.22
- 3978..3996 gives -0.16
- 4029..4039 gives -0.21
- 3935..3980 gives 0.35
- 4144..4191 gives -0.16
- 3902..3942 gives 0.32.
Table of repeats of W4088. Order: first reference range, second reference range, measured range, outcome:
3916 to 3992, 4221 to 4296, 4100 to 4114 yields -4.3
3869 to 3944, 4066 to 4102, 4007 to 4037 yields -4.8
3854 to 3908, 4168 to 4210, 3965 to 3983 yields 5.5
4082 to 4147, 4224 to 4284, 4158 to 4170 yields -1.0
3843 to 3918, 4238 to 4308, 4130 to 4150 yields -3.8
